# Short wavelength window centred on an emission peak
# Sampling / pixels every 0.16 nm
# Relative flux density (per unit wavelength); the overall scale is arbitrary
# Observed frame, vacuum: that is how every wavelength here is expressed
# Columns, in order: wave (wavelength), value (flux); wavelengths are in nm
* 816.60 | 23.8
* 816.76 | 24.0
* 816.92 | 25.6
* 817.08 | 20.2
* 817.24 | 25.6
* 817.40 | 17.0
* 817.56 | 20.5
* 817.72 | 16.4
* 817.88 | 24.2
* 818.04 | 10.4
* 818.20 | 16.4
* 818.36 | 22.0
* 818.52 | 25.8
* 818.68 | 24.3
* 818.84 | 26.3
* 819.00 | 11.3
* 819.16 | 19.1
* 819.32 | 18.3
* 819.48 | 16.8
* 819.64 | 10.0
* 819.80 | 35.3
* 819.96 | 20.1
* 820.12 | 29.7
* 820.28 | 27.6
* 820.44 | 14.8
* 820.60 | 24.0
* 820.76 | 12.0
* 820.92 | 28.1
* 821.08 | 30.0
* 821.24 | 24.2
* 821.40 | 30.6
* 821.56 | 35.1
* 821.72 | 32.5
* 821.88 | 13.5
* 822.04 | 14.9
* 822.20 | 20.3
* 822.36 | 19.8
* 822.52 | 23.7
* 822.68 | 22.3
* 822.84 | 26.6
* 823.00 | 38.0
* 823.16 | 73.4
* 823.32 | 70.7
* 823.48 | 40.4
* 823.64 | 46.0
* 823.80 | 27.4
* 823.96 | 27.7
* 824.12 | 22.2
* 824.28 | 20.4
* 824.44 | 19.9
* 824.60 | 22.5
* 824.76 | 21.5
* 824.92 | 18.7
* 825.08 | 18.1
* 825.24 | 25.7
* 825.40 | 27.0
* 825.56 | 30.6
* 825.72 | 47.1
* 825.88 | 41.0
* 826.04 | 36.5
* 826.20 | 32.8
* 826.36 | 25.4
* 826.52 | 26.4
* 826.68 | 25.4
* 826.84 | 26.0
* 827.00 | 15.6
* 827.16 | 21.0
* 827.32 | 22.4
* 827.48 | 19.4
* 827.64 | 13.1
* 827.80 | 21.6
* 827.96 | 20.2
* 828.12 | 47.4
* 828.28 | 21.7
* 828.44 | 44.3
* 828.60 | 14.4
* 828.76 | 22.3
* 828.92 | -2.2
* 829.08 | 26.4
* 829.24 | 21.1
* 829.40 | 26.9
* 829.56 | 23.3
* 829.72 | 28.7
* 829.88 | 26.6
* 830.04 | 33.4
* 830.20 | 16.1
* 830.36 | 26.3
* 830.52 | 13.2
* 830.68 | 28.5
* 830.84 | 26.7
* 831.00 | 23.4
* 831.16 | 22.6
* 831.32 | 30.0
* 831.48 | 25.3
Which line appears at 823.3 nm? H-alpha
